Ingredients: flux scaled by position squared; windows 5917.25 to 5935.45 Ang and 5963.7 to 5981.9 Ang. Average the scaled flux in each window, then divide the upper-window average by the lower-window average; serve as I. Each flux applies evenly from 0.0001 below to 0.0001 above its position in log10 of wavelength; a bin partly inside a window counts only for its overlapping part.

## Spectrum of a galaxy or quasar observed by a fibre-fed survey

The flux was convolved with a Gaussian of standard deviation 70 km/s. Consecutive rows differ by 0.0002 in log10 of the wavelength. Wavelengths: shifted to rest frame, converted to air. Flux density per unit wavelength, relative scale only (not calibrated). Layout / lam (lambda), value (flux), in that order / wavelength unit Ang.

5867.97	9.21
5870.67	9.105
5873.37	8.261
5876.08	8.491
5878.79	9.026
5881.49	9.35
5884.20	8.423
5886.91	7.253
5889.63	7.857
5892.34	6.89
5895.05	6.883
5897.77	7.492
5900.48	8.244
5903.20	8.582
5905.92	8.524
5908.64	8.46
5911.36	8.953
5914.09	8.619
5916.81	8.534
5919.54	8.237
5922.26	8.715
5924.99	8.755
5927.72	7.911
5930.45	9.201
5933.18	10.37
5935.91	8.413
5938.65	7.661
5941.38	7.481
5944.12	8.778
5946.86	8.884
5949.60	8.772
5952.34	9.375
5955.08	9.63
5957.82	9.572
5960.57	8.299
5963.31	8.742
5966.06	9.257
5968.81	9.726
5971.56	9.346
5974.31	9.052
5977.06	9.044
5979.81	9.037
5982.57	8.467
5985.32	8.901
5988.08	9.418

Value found 1.06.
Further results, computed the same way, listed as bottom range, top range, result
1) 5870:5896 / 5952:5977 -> 1.16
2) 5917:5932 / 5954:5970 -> 1.08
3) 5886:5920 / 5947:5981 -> 1.16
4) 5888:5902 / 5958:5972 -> 1.24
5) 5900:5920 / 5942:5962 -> 1.07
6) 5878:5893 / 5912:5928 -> 1.06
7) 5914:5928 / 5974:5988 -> 1.07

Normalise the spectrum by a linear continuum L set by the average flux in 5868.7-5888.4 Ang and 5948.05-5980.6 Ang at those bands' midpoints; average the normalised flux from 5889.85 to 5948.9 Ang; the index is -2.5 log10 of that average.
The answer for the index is 0.06 mag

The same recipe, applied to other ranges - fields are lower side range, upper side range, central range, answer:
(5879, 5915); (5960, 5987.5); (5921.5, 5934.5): -0.06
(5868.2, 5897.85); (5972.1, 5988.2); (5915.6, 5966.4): -0.01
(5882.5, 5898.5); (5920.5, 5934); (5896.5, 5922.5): -0.03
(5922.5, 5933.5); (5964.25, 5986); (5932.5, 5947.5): 0.06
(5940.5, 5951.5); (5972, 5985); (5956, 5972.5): -0.05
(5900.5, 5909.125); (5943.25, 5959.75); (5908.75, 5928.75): 0.02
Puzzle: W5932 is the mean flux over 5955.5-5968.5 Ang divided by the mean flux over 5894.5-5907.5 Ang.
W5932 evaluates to 1.13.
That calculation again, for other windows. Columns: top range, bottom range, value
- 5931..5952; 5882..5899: 1.15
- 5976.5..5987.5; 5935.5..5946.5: 1.09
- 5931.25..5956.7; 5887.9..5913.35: 1.11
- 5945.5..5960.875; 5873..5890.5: 1.09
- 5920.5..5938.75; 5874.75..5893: 1.07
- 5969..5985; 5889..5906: 1.17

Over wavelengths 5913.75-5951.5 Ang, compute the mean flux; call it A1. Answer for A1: 8.61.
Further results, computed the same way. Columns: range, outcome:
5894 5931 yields 8.36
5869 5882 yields 8.83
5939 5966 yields 8.81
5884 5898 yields 7.38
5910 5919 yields 8.65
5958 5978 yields 9.1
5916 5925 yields 8.53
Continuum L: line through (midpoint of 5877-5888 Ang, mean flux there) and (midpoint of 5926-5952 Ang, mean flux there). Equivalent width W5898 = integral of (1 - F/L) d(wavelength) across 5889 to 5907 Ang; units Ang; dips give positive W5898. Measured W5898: 1.7 Ang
